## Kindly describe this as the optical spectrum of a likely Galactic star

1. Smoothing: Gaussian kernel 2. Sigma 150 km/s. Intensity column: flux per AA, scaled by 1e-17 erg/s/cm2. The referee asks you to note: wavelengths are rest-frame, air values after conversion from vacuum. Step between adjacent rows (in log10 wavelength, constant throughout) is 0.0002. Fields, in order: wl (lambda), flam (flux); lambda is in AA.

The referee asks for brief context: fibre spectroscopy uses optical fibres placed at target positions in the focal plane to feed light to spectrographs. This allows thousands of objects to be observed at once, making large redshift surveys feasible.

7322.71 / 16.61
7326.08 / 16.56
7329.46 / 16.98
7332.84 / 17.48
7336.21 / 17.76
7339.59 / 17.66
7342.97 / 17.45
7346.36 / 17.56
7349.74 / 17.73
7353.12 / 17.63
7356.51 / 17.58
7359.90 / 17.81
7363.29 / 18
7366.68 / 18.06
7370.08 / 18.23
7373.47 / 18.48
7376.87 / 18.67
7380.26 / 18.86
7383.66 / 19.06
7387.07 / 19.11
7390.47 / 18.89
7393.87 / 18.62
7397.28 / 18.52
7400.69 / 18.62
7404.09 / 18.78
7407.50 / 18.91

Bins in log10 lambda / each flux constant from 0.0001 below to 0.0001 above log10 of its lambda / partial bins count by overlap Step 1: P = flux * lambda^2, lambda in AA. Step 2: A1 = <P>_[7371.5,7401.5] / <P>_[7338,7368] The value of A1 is 1.07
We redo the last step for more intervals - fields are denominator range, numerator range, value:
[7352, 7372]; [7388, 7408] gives 1.06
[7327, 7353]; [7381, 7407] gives 1.09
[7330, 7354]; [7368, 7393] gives 1.08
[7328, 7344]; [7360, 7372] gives 1.04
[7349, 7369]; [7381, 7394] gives 1.07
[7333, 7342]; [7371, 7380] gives 1.06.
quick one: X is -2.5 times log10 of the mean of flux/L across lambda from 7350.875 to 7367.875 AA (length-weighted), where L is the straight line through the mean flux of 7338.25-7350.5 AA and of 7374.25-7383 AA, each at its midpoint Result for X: 0.02 mag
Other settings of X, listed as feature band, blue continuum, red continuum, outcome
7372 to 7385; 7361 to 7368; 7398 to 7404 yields -0.030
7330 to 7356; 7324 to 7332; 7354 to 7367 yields -0.019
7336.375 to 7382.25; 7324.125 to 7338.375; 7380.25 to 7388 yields 0.011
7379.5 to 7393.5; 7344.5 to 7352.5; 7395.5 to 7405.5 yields -0.034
